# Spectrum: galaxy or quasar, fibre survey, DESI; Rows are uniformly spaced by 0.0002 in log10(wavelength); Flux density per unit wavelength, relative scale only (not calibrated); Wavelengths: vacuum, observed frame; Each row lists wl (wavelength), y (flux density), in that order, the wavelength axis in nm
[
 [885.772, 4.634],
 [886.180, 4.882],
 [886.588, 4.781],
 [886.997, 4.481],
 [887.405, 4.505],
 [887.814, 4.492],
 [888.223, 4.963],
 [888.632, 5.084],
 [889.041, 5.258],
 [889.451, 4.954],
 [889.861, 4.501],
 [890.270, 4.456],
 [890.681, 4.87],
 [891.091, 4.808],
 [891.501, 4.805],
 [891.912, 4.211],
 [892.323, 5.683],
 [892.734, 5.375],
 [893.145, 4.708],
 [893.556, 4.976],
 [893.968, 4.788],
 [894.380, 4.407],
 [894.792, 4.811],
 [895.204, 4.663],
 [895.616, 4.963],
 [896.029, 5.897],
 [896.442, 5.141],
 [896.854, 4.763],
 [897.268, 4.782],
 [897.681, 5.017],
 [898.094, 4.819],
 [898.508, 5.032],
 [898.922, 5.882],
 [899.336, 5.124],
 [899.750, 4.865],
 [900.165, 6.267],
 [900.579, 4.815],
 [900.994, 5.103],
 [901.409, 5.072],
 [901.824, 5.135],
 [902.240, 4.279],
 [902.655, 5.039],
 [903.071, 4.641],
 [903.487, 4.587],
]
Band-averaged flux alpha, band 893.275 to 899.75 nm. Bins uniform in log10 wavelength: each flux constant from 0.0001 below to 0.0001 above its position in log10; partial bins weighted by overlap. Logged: 5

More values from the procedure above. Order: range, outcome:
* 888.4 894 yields 4.89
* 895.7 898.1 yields 5.09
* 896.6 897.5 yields 4.8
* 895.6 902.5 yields 5.12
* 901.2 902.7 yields 4.87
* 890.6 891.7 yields 4.83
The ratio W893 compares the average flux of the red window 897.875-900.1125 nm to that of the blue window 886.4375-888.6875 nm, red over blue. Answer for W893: 1.1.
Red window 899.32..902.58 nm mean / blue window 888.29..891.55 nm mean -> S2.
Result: 1.0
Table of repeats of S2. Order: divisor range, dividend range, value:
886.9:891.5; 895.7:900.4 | 1.10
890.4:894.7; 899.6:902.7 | 1.05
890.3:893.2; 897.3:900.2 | 1.06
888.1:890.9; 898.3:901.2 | 1.09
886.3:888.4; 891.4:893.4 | 1.07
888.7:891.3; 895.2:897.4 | 1.05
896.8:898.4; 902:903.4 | 0.96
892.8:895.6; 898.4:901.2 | 1.11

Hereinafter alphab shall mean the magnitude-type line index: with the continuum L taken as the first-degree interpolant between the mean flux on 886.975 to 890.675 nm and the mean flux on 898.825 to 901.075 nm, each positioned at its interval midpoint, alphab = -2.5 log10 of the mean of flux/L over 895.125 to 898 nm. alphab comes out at 0.02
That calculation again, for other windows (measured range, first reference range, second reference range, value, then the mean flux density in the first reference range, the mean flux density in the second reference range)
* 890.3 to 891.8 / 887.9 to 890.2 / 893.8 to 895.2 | 0.02 mag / 4.9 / 4.66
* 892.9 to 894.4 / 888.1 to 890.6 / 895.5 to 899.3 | 0.05 mag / 4.87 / 5.15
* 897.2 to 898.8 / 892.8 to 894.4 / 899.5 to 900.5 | 0.06 mag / 4.81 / 5.45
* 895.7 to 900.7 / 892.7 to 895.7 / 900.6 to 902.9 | -0.07 mag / 4.8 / 4.91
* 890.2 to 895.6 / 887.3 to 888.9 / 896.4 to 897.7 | 0.00 mag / 4.8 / 4.89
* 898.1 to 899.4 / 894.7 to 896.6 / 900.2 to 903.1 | -0.05 mag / 5.11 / 4.97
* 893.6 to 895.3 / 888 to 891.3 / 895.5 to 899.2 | 0.08 mag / 4.86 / 5.15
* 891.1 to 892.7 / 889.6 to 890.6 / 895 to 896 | -0.05 mag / 4.55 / 5.01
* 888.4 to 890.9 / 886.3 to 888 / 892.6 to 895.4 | -0.04 mag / 4.58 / 4.8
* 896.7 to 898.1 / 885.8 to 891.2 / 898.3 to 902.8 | 0.04 mag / 4.77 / 5.15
